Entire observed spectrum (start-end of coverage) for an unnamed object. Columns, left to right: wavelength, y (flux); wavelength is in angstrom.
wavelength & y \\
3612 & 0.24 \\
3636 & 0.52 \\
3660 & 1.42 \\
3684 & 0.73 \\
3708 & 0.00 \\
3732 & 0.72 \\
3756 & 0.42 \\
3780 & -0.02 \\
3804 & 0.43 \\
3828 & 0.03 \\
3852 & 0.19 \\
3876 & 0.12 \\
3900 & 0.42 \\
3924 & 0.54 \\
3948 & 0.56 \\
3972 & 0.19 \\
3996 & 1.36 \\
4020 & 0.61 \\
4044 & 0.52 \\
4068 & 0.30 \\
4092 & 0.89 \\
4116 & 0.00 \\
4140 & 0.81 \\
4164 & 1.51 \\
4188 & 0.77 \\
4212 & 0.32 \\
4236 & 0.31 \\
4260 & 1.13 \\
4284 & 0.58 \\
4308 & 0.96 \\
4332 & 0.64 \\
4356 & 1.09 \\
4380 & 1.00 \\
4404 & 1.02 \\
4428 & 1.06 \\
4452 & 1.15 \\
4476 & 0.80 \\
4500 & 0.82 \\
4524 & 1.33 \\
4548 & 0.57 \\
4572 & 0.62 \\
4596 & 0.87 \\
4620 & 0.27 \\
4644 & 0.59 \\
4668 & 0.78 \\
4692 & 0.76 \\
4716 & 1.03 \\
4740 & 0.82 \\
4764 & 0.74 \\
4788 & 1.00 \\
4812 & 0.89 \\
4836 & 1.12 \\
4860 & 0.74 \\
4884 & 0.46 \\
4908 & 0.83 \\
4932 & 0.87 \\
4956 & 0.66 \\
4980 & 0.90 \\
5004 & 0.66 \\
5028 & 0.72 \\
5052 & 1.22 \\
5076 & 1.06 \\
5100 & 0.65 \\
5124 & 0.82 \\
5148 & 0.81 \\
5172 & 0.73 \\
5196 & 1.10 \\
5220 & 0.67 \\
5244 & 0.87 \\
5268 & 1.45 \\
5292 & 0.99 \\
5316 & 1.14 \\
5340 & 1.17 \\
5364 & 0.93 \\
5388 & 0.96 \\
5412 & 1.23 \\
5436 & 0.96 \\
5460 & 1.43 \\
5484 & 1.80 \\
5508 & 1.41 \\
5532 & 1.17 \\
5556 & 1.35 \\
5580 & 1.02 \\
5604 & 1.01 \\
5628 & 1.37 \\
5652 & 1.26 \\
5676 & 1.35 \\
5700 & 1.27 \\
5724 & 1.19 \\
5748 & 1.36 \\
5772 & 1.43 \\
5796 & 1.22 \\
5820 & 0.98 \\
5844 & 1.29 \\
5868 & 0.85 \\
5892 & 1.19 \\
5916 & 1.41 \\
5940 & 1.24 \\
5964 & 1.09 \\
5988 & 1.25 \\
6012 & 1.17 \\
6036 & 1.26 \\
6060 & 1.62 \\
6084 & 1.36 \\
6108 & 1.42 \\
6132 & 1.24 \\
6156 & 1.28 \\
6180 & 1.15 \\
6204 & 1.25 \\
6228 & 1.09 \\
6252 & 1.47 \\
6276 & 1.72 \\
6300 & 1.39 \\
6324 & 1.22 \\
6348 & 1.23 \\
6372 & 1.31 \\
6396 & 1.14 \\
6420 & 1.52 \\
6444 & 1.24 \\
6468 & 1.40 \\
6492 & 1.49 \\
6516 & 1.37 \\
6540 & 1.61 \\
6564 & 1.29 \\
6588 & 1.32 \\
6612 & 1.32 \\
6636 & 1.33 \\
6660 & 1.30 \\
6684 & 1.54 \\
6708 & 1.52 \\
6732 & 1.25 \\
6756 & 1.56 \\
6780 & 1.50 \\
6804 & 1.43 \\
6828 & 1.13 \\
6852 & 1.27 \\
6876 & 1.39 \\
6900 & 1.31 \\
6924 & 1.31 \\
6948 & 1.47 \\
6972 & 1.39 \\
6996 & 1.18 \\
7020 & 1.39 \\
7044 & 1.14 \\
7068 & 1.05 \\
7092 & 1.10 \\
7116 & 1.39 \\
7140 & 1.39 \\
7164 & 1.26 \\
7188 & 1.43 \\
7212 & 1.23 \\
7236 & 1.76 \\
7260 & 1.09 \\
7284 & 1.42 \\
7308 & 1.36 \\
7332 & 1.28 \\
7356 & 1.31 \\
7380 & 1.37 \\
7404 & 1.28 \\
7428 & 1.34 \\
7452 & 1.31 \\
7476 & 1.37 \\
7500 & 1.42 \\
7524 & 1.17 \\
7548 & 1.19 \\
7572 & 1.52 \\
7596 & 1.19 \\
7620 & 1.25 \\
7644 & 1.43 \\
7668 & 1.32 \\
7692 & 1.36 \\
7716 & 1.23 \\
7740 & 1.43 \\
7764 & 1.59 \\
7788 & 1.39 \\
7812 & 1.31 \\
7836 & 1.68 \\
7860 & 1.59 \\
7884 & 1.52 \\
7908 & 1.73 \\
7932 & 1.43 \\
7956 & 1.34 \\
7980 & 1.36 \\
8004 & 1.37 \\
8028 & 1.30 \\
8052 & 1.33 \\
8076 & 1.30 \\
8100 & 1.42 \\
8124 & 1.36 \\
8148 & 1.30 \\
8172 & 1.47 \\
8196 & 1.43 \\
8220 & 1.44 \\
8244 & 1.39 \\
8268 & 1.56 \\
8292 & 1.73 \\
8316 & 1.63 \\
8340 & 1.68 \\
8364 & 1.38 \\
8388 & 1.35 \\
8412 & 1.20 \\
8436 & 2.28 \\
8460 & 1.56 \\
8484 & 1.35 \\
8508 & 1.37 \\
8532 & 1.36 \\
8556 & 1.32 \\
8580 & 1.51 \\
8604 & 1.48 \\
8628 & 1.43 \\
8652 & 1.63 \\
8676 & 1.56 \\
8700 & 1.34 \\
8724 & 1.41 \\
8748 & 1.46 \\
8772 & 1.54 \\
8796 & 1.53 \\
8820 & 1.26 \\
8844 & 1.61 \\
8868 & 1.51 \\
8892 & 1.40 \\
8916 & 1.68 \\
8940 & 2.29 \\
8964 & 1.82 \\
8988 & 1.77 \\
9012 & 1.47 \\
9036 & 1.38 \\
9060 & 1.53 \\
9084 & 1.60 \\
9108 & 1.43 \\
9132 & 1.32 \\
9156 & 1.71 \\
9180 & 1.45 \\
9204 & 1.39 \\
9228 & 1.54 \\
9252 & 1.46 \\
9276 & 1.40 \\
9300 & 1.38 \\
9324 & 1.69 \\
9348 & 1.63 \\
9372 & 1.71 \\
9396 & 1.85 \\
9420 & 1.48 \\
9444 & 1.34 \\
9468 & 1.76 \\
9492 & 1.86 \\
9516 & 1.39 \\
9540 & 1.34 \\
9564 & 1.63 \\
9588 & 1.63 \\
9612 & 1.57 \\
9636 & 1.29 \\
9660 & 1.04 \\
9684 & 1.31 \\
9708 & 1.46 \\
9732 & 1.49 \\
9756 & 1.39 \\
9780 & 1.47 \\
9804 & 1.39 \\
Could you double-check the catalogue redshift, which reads 0.363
